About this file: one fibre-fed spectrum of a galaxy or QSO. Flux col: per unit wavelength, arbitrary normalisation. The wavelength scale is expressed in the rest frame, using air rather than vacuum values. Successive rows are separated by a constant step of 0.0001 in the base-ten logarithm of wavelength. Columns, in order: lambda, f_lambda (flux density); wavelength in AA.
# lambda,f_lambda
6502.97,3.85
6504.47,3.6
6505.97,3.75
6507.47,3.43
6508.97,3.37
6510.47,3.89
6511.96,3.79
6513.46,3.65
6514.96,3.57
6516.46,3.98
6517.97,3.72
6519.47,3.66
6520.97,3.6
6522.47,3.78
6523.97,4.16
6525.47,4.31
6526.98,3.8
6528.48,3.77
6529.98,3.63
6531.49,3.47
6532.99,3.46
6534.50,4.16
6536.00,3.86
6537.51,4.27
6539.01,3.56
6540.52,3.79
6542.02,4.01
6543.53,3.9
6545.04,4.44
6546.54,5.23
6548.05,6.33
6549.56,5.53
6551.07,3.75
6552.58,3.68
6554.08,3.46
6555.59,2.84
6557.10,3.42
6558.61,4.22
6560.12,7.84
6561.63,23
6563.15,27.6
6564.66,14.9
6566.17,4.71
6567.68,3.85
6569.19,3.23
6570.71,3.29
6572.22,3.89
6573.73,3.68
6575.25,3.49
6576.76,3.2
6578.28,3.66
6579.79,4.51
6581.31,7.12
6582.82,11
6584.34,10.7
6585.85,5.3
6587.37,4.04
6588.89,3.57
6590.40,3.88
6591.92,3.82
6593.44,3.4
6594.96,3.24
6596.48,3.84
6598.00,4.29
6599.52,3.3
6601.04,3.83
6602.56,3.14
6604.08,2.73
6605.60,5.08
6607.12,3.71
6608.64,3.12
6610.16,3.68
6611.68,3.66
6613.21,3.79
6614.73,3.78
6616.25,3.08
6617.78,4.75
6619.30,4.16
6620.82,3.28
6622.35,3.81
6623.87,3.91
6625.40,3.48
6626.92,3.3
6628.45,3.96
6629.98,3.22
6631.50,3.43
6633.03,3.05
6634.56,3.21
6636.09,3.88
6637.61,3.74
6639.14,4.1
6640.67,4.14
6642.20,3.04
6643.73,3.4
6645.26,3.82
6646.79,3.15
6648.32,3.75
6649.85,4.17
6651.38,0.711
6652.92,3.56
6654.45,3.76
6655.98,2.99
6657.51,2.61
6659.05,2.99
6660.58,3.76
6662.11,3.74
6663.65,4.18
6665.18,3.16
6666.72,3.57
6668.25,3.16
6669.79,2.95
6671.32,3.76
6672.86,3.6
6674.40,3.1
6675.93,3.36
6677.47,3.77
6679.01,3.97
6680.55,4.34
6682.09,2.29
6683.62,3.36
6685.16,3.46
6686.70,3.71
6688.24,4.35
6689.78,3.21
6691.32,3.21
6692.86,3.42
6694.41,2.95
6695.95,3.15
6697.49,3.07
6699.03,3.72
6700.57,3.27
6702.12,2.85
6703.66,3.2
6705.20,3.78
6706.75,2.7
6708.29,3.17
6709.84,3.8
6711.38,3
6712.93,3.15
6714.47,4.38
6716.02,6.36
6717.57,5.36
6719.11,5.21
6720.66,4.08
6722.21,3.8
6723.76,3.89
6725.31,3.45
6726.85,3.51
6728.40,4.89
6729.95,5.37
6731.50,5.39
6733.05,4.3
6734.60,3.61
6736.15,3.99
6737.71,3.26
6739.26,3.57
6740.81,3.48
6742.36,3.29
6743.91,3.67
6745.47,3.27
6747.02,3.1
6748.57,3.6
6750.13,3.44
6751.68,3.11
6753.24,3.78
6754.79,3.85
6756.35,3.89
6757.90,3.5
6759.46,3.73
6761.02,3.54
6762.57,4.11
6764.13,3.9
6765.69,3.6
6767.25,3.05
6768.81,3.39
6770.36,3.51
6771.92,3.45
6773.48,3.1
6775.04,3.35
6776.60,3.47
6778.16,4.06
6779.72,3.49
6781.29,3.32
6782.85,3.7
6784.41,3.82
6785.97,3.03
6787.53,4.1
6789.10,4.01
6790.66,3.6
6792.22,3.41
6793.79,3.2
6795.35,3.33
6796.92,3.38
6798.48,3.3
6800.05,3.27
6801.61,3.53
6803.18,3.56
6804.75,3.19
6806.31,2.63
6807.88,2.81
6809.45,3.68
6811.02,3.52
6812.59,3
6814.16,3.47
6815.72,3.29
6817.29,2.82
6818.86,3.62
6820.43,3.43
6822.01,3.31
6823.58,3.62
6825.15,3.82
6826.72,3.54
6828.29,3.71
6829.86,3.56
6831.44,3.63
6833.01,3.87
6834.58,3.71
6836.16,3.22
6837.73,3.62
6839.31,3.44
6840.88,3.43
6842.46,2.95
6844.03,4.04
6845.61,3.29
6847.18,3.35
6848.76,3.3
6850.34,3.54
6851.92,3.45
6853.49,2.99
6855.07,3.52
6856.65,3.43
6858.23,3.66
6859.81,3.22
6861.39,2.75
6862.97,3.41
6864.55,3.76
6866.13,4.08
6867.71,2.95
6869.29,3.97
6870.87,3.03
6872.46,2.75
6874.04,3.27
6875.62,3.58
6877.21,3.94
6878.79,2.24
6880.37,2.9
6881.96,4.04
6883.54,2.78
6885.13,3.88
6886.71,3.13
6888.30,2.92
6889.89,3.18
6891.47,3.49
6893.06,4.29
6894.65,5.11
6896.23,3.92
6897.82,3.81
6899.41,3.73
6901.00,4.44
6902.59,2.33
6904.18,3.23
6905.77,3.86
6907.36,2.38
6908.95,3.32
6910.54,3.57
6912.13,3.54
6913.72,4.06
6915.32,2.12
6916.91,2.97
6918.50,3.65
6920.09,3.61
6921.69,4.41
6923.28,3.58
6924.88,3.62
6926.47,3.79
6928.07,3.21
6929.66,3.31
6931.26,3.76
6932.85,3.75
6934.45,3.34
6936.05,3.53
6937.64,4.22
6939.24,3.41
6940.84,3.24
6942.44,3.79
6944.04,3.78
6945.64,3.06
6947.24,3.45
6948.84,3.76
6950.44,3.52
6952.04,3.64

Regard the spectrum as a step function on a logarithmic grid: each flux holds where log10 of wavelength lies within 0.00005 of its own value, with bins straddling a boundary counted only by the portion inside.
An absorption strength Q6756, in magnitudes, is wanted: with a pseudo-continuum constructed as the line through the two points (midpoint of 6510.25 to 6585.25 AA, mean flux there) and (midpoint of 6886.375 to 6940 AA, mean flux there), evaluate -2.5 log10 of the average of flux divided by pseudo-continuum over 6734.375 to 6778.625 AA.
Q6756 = 0.23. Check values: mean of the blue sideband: 5.42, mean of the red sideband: 3.55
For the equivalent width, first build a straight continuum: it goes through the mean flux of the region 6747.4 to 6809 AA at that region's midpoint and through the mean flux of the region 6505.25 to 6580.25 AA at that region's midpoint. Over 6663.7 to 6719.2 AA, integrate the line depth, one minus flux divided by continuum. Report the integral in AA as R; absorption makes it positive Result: 6.6 AA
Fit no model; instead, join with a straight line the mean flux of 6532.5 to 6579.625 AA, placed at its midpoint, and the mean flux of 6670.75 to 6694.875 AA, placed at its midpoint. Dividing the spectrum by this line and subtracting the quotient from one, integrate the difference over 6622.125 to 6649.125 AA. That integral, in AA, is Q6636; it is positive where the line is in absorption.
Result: 4.8 AA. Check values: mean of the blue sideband 5.81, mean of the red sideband 3.49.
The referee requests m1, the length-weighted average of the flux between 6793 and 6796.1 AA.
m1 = 3.26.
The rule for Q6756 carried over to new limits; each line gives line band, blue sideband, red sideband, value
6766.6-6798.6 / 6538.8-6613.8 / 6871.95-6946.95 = 0.21 mag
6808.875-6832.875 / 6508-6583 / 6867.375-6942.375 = 0.12 mag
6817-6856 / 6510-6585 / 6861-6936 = 0.10 mag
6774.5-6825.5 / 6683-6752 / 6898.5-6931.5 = 0.06 mag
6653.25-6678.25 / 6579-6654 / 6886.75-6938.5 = 0.16 mag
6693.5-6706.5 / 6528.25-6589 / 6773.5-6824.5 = 0.34 mag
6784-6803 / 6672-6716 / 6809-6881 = -0.02 mag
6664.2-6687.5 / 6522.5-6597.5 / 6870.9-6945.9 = 0.36 mag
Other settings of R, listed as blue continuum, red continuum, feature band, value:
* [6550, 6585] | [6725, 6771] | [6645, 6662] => 7.0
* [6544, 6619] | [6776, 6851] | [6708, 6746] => 1.1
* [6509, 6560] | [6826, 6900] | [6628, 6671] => 4.7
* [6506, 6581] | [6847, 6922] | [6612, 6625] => 2.5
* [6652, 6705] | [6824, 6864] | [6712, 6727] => -4.1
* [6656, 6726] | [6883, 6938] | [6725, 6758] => -2.1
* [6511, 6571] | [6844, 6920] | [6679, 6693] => 3.2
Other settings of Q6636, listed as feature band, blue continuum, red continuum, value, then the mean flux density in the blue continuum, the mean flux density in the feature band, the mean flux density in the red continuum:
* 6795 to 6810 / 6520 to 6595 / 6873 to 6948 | 3.1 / 5.44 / 3.26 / 3.5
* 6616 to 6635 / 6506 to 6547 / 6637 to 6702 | -0.3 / 3.85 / 3.61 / 3.41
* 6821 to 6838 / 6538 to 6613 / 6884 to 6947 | 1.8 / 5.4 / 3.6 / 3.54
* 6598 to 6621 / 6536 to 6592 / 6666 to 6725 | 6.6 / 6.02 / 3.7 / 3.62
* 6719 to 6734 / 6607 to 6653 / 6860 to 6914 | -3.6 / 3.54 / 4.34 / 3.45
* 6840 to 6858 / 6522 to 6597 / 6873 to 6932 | 1.9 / 5.44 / 3.4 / 3.48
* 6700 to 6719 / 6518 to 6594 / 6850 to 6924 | 2.9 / 5.43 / 3.81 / 3.44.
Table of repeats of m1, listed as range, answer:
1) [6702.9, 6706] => 3.48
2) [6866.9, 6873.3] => 3.18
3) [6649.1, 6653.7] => 2.81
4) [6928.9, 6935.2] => 3.54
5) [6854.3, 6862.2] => 3.31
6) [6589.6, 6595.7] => 3.59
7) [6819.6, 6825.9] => 3.54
